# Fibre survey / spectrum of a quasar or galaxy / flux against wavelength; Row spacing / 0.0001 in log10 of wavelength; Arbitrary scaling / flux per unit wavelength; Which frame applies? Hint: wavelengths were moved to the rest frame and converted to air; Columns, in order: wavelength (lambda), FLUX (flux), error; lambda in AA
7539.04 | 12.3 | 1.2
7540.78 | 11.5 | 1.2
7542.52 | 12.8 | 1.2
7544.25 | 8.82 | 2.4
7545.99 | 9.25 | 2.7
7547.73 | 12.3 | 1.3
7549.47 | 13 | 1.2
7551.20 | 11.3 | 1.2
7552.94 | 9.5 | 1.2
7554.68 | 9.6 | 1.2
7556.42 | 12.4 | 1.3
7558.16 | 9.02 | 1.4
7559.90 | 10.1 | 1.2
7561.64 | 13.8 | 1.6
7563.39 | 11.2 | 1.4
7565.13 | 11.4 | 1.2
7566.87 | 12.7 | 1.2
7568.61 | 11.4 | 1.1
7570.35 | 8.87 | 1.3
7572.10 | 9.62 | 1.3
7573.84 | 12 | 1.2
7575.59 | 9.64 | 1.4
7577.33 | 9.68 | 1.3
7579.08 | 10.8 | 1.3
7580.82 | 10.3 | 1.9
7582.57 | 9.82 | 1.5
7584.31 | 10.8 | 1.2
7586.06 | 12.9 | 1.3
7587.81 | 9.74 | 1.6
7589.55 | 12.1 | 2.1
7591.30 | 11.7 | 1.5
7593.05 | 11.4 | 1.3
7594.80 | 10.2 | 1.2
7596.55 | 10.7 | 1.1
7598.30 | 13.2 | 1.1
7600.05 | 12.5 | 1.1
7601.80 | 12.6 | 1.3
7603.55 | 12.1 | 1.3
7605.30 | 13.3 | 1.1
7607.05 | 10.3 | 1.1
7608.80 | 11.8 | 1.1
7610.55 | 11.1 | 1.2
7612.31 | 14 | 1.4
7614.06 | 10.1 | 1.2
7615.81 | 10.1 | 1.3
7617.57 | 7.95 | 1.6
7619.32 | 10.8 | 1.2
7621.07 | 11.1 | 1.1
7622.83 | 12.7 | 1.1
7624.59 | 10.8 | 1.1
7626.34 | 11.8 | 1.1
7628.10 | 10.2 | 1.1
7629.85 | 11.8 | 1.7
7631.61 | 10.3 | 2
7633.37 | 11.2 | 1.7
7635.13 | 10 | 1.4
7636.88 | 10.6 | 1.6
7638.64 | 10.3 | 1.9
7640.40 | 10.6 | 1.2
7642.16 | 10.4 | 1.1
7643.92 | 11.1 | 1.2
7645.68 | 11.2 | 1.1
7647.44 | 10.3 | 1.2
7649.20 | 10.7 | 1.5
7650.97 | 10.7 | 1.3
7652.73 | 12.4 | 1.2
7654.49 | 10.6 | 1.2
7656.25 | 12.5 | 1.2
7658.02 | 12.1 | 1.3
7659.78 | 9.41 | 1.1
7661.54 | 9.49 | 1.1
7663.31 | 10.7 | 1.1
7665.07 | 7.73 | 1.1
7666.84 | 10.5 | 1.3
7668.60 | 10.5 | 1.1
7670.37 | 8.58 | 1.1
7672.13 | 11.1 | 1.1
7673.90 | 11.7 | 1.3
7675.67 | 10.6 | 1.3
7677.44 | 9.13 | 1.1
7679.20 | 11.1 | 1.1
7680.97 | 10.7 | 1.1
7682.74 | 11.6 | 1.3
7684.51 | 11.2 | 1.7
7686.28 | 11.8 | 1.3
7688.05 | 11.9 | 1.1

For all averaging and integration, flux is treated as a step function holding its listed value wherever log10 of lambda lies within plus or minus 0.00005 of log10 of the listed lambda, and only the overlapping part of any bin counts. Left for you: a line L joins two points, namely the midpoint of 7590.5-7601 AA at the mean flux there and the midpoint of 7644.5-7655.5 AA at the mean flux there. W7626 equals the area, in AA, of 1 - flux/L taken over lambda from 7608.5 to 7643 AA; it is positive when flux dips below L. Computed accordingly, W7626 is 1.3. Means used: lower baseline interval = 11.6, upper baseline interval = 11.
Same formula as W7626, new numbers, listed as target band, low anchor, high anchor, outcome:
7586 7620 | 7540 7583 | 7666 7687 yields -1.9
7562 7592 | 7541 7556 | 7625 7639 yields -0.1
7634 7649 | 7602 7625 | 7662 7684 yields 0.4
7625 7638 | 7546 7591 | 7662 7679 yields -0.5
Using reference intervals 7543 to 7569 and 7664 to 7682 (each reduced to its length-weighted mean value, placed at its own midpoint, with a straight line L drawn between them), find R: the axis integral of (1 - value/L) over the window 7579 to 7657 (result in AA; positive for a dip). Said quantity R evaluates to -4.0 AA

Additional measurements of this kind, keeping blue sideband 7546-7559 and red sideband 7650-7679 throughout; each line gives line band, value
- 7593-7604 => -1.12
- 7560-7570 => -0.84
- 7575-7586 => 0.42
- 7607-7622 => -0.22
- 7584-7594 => -0.64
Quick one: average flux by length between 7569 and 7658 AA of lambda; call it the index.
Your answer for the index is 11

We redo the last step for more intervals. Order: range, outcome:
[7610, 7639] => 10.9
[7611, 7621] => 10.7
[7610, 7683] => 10.7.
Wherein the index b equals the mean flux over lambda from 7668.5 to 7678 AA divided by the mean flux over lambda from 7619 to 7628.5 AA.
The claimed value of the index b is 0.91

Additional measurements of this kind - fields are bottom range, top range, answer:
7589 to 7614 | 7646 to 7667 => 0.89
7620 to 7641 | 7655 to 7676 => 0.95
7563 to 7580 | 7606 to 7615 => 1.07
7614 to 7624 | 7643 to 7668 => 1.02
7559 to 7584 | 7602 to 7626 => 1.05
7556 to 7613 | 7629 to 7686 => 0.94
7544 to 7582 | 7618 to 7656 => 1.01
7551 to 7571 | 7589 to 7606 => 1.09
